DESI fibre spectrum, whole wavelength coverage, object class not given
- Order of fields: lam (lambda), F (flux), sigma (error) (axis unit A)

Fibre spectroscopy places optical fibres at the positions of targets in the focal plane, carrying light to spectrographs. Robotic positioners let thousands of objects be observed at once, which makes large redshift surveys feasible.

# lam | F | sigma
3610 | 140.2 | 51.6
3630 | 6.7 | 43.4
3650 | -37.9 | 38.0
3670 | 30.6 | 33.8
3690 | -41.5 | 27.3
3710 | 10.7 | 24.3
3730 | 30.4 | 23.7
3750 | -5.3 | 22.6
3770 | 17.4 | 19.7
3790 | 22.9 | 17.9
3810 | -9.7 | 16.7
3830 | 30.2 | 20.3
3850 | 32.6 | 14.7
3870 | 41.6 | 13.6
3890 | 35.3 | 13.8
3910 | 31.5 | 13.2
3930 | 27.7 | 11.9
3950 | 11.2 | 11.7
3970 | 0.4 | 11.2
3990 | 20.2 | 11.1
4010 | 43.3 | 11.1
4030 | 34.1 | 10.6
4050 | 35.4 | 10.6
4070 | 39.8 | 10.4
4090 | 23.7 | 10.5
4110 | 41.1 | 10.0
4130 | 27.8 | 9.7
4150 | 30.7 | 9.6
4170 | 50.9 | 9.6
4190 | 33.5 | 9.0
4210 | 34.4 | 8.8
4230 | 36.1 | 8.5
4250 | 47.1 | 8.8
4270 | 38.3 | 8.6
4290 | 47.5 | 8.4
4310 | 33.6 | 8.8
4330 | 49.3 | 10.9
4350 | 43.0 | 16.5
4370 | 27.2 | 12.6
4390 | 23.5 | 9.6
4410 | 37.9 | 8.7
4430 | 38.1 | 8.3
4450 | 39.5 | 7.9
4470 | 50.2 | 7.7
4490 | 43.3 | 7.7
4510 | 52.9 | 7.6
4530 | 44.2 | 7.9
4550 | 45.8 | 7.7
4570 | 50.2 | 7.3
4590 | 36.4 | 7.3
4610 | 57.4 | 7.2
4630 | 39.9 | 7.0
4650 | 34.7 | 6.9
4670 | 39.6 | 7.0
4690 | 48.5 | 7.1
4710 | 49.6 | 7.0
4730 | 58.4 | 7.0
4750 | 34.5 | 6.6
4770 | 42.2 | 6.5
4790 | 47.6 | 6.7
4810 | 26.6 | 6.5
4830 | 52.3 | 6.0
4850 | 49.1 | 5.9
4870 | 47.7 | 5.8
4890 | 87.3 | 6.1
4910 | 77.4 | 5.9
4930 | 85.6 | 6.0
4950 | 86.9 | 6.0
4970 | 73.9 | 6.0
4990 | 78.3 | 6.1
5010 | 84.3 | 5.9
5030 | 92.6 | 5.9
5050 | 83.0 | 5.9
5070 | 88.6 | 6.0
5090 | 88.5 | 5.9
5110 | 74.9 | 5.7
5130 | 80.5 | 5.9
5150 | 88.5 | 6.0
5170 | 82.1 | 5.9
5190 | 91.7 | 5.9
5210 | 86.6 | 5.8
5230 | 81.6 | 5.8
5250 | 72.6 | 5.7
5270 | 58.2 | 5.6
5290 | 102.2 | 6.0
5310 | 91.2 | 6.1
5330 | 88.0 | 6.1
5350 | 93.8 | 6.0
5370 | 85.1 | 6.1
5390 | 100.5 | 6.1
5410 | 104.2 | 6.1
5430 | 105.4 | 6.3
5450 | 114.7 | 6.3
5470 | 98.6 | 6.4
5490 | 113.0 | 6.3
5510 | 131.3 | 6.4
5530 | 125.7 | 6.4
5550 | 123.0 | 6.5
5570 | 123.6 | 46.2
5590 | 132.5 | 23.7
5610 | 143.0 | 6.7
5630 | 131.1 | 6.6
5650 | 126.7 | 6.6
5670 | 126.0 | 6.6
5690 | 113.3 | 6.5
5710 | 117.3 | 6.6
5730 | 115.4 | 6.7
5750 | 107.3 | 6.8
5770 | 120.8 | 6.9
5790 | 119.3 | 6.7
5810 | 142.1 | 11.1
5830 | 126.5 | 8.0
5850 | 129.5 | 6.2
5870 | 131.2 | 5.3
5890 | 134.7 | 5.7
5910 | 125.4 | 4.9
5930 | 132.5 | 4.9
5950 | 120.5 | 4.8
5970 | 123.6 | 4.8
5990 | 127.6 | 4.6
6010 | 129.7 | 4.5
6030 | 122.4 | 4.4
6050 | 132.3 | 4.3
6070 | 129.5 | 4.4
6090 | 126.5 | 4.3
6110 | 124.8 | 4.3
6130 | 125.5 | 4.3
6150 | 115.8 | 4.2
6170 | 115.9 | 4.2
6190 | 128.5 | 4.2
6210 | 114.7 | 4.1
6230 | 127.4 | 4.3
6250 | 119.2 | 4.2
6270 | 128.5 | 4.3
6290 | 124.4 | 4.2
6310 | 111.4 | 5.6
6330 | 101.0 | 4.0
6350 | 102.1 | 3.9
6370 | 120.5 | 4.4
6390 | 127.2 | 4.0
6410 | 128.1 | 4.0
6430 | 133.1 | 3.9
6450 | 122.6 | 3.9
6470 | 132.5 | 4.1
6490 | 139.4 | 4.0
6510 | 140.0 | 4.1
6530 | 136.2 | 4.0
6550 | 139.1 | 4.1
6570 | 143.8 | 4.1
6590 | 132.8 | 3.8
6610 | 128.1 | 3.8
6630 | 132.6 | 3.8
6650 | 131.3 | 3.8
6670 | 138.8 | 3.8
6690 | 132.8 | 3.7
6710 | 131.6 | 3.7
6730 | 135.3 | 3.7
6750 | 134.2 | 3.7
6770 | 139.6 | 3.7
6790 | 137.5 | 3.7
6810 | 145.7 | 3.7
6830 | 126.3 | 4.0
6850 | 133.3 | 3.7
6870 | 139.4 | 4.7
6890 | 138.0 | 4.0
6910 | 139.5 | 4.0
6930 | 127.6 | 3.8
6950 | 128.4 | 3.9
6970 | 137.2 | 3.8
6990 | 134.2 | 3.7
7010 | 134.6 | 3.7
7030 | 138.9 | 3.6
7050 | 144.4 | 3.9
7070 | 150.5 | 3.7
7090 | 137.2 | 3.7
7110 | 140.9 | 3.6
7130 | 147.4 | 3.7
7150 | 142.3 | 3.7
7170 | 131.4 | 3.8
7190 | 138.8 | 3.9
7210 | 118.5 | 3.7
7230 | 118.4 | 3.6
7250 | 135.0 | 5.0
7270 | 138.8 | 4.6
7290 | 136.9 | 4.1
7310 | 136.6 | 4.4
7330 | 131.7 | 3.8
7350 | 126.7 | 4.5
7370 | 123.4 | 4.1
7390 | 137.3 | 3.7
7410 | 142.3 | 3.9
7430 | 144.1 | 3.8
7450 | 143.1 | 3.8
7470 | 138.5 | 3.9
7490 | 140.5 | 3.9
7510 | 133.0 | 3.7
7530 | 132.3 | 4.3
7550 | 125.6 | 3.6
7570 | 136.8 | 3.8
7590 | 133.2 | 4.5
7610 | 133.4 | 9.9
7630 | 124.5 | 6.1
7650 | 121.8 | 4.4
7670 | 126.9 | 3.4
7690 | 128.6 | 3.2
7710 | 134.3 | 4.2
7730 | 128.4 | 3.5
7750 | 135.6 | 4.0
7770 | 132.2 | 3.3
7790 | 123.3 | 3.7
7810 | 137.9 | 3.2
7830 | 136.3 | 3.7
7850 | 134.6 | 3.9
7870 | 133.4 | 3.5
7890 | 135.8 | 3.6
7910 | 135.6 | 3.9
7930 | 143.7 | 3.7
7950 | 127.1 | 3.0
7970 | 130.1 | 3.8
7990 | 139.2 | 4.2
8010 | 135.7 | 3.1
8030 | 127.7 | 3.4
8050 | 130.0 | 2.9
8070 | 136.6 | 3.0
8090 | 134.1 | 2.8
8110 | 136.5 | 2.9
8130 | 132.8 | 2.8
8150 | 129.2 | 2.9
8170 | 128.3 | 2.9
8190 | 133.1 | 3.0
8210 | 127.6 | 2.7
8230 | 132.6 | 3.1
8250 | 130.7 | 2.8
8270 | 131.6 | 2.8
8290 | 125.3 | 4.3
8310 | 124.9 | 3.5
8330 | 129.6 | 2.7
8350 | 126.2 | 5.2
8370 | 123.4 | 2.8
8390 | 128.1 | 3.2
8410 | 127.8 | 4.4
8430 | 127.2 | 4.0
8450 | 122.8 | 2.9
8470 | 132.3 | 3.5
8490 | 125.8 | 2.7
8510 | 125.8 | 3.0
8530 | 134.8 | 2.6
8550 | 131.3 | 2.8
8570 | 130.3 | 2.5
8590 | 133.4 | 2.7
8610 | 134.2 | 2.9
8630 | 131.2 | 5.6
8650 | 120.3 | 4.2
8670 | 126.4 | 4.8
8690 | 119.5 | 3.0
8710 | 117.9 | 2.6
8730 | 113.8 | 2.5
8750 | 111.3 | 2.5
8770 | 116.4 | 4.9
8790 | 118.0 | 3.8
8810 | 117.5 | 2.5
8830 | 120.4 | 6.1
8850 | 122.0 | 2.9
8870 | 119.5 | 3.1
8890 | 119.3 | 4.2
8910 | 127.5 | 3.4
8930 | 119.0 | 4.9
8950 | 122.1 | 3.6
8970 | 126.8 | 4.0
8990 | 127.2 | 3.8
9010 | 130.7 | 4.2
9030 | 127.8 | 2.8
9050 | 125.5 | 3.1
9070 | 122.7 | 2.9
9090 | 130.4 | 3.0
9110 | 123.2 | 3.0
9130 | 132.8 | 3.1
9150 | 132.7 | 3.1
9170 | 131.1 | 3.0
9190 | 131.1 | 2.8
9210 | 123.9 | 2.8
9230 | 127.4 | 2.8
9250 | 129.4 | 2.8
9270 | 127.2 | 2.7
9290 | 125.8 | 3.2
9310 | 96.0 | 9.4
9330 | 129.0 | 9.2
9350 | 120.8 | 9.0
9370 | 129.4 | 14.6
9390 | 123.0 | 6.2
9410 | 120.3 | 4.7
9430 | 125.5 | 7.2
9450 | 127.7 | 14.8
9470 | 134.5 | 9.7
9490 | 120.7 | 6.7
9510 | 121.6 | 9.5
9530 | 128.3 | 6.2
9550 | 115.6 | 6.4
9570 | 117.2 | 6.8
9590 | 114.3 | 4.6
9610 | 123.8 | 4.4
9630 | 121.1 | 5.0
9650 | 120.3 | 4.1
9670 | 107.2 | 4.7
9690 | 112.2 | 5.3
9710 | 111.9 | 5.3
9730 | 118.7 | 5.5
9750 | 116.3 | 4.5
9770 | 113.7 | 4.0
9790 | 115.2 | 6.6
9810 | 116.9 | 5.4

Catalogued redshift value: 0.224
